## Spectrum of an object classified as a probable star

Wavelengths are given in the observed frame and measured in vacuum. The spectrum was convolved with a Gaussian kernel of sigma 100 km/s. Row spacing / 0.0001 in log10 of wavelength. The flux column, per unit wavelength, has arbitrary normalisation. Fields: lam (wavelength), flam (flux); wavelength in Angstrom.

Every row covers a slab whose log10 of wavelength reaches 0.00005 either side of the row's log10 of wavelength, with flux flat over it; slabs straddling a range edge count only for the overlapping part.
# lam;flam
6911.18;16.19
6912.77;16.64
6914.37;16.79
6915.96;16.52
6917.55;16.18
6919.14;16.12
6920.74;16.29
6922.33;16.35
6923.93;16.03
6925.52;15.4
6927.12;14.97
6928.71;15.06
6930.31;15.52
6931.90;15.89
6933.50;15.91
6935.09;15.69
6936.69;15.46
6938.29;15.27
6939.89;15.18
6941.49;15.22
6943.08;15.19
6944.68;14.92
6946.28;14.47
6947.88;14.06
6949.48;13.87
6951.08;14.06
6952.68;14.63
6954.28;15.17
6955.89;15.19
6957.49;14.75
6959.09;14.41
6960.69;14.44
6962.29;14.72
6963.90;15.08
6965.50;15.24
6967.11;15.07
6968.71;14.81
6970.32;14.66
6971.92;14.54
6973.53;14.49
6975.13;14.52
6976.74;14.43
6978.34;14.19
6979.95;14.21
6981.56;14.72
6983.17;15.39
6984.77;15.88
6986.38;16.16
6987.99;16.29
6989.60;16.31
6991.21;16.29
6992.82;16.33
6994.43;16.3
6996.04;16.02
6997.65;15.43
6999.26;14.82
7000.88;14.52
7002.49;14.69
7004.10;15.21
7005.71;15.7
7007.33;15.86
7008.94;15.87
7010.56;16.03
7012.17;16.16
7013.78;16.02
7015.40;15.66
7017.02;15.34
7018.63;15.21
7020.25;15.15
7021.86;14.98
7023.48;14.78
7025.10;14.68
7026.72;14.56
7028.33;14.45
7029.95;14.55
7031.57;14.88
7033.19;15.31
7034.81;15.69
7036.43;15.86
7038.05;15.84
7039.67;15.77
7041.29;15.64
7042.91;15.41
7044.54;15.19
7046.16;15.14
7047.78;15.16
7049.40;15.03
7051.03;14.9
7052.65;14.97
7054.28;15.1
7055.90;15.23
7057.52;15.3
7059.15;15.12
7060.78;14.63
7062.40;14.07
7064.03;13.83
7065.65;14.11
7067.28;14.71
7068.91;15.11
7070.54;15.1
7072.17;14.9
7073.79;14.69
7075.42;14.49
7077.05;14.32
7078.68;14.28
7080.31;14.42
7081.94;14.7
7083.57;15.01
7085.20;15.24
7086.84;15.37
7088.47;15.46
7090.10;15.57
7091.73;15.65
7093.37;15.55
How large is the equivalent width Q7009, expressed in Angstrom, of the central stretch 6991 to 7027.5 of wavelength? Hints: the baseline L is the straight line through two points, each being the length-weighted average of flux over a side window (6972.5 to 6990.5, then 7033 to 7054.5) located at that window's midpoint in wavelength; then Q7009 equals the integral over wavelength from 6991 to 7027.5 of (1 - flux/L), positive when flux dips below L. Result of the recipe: -0.5 Angstrom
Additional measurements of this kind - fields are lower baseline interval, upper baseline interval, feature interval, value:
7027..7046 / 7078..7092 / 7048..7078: 0.81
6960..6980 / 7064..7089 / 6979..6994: -1.08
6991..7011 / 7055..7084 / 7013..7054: -0.15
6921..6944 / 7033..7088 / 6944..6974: 1.46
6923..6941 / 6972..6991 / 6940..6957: 0.75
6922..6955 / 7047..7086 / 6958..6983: 0.65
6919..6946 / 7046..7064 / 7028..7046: -0.41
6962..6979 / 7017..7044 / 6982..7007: -1.31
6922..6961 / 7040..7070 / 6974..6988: 0.02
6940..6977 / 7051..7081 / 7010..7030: -0.69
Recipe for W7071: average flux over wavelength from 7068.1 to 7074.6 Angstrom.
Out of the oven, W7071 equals 15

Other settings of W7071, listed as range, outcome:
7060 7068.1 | 14.3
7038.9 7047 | 15.4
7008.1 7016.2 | 16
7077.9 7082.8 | 14.5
